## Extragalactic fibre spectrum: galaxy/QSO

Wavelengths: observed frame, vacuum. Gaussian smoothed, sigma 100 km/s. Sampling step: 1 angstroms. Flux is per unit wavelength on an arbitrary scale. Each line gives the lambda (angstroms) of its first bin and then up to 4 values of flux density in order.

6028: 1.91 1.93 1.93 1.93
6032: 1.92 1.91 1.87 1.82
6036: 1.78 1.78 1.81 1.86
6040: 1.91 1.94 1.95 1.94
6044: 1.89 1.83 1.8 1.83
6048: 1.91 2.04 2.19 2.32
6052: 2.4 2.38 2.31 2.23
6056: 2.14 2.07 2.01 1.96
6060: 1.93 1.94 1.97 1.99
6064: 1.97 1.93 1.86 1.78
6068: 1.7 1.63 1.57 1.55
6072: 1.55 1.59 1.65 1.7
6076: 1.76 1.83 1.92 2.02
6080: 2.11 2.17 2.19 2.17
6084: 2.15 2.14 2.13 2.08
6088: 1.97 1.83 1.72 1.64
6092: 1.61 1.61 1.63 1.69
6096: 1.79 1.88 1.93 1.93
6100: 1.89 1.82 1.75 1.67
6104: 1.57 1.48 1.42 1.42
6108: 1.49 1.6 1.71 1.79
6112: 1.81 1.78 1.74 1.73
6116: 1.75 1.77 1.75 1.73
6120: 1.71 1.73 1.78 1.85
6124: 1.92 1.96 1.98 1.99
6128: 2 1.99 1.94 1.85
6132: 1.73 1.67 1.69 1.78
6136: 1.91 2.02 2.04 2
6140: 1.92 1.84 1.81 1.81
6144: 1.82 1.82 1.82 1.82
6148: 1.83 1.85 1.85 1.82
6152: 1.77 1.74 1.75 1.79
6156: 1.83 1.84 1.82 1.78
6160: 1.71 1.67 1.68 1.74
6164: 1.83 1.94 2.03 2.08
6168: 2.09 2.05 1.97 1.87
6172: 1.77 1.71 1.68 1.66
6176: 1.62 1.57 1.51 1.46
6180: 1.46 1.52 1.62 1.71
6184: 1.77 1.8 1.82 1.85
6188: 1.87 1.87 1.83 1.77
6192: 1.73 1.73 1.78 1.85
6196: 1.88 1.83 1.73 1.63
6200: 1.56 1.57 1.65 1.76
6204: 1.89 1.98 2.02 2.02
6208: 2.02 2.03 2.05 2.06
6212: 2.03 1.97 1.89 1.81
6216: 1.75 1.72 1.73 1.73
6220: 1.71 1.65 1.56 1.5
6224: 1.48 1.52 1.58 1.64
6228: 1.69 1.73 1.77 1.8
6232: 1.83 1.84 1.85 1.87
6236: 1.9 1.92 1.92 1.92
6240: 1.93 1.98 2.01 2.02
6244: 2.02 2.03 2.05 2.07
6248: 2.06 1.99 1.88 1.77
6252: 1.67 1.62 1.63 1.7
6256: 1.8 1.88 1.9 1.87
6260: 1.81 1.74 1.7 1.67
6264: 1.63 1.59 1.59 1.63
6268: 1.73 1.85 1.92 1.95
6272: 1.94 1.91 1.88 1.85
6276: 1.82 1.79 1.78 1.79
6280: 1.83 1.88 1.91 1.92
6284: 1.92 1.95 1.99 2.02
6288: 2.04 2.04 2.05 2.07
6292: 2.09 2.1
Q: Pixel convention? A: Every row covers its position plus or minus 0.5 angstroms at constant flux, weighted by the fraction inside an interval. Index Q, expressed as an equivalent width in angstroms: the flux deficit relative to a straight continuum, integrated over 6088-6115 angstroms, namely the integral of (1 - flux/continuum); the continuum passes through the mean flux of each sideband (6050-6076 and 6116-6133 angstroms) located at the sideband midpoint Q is 2.5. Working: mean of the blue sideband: 1.93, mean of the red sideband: 1.85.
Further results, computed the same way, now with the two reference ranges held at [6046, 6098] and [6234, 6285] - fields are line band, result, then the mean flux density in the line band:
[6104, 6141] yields 2.2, 1.79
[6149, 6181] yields 1.9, 1.77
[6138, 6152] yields 0.3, 1.85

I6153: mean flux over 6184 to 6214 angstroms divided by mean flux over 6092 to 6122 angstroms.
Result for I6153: 1.08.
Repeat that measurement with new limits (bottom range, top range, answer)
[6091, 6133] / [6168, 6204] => 0.99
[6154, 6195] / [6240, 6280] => 1.04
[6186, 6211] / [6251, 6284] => 0.98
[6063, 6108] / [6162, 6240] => 0.99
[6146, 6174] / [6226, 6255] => 1.02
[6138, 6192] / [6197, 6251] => 1.02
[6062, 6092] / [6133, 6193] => 0.96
